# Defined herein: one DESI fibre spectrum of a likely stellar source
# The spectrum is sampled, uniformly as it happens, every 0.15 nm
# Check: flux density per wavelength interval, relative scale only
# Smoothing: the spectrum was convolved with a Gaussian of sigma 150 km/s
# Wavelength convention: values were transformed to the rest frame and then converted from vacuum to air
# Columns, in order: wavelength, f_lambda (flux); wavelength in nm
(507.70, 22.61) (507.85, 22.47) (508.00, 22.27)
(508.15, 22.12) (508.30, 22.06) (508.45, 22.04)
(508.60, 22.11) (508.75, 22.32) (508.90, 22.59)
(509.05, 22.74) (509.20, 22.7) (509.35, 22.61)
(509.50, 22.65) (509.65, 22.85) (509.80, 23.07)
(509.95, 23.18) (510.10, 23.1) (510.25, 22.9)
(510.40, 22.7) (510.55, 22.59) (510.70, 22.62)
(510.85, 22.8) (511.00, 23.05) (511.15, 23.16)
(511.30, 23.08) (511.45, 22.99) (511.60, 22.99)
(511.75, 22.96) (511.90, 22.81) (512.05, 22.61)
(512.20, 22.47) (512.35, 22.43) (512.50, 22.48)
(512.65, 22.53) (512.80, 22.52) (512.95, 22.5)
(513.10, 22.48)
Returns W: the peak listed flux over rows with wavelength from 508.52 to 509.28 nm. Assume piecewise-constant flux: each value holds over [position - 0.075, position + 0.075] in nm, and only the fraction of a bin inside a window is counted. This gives 22.74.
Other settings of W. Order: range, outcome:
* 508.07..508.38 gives 22.12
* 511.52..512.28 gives 22.99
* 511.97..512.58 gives 22.61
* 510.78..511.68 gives 23.16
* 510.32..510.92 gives 22.8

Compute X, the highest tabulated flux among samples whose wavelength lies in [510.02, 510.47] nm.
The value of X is 23.1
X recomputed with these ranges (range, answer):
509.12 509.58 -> 22.7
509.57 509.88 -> 23.07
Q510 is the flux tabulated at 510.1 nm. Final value 23.1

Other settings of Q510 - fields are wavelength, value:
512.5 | 22.48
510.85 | 22.8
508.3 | 22.06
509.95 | 23.18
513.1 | 22.48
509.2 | 22.7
